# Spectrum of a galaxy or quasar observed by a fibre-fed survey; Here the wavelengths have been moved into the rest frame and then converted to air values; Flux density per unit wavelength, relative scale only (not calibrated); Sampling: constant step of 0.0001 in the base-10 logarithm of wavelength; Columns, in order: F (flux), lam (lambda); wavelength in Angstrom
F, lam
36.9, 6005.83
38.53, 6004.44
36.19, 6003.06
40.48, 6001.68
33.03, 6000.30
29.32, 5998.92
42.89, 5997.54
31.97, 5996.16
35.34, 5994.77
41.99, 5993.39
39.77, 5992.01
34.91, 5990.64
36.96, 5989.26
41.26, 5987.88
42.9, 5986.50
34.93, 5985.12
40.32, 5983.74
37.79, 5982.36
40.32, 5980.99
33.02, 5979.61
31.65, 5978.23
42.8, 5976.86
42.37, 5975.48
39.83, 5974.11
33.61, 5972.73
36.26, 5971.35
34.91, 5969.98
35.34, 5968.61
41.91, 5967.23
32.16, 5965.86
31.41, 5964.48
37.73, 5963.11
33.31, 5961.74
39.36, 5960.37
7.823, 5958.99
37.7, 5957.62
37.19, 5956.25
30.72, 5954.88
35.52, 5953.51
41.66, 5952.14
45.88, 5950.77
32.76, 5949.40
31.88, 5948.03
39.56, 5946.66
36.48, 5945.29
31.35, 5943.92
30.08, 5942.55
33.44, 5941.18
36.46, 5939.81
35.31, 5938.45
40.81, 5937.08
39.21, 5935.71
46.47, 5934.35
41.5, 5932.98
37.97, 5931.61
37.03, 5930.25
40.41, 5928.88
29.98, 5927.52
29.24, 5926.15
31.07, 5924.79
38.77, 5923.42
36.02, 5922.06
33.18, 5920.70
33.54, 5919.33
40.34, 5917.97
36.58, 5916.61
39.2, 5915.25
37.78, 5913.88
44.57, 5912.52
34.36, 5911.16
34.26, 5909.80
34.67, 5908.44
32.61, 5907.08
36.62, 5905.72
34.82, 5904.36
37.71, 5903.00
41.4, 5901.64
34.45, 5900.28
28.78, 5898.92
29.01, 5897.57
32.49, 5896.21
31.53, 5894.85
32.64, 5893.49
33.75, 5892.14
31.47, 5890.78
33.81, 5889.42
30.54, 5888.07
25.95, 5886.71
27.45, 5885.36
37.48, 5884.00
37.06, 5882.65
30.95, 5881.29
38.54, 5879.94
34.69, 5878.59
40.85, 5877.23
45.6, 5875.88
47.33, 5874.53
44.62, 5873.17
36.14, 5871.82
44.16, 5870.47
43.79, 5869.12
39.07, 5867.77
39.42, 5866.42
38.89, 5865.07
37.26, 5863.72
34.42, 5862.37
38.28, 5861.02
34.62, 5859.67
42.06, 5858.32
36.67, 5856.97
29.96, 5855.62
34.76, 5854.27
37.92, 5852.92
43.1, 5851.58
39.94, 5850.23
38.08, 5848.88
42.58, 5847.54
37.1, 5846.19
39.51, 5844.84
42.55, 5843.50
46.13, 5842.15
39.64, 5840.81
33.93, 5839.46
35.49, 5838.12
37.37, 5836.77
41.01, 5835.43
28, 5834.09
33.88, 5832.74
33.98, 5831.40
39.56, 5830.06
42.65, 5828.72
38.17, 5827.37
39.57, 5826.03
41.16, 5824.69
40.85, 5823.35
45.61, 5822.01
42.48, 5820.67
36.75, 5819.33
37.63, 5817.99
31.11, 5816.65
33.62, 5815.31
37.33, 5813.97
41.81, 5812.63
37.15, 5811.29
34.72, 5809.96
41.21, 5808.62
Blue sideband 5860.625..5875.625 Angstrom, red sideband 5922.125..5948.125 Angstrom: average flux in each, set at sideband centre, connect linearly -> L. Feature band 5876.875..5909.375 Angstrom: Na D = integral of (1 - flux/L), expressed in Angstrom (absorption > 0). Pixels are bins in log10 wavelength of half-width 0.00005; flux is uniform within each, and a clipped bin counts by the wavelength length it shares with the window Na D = 4.4 Angstrom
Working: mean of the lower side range 40.5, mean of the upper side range 36.2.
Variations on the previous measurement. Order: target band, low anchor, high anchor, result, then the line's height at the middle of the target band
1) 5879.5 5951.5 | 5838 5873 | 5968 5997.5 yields 5.6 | 38.3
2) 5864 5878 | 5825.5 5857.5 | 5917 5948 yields -1.7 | 37.4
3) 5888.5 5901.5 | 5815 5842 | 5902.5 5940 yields 1.7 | 37.1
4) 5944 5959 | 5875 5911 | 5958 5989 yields 0.1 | 35.5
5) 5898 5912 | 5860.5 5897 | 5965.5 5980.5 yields 0.6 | 36.6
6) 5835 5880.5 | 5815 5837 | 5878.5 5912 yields -4.3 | 35.9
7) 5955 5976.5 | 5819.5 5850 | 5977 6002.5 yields 1.6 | 37.6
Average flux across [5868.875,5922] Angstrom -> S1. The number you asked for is 36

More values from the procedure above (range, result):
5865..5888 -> 38.1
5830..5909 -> 36.7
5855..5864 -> 36.2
